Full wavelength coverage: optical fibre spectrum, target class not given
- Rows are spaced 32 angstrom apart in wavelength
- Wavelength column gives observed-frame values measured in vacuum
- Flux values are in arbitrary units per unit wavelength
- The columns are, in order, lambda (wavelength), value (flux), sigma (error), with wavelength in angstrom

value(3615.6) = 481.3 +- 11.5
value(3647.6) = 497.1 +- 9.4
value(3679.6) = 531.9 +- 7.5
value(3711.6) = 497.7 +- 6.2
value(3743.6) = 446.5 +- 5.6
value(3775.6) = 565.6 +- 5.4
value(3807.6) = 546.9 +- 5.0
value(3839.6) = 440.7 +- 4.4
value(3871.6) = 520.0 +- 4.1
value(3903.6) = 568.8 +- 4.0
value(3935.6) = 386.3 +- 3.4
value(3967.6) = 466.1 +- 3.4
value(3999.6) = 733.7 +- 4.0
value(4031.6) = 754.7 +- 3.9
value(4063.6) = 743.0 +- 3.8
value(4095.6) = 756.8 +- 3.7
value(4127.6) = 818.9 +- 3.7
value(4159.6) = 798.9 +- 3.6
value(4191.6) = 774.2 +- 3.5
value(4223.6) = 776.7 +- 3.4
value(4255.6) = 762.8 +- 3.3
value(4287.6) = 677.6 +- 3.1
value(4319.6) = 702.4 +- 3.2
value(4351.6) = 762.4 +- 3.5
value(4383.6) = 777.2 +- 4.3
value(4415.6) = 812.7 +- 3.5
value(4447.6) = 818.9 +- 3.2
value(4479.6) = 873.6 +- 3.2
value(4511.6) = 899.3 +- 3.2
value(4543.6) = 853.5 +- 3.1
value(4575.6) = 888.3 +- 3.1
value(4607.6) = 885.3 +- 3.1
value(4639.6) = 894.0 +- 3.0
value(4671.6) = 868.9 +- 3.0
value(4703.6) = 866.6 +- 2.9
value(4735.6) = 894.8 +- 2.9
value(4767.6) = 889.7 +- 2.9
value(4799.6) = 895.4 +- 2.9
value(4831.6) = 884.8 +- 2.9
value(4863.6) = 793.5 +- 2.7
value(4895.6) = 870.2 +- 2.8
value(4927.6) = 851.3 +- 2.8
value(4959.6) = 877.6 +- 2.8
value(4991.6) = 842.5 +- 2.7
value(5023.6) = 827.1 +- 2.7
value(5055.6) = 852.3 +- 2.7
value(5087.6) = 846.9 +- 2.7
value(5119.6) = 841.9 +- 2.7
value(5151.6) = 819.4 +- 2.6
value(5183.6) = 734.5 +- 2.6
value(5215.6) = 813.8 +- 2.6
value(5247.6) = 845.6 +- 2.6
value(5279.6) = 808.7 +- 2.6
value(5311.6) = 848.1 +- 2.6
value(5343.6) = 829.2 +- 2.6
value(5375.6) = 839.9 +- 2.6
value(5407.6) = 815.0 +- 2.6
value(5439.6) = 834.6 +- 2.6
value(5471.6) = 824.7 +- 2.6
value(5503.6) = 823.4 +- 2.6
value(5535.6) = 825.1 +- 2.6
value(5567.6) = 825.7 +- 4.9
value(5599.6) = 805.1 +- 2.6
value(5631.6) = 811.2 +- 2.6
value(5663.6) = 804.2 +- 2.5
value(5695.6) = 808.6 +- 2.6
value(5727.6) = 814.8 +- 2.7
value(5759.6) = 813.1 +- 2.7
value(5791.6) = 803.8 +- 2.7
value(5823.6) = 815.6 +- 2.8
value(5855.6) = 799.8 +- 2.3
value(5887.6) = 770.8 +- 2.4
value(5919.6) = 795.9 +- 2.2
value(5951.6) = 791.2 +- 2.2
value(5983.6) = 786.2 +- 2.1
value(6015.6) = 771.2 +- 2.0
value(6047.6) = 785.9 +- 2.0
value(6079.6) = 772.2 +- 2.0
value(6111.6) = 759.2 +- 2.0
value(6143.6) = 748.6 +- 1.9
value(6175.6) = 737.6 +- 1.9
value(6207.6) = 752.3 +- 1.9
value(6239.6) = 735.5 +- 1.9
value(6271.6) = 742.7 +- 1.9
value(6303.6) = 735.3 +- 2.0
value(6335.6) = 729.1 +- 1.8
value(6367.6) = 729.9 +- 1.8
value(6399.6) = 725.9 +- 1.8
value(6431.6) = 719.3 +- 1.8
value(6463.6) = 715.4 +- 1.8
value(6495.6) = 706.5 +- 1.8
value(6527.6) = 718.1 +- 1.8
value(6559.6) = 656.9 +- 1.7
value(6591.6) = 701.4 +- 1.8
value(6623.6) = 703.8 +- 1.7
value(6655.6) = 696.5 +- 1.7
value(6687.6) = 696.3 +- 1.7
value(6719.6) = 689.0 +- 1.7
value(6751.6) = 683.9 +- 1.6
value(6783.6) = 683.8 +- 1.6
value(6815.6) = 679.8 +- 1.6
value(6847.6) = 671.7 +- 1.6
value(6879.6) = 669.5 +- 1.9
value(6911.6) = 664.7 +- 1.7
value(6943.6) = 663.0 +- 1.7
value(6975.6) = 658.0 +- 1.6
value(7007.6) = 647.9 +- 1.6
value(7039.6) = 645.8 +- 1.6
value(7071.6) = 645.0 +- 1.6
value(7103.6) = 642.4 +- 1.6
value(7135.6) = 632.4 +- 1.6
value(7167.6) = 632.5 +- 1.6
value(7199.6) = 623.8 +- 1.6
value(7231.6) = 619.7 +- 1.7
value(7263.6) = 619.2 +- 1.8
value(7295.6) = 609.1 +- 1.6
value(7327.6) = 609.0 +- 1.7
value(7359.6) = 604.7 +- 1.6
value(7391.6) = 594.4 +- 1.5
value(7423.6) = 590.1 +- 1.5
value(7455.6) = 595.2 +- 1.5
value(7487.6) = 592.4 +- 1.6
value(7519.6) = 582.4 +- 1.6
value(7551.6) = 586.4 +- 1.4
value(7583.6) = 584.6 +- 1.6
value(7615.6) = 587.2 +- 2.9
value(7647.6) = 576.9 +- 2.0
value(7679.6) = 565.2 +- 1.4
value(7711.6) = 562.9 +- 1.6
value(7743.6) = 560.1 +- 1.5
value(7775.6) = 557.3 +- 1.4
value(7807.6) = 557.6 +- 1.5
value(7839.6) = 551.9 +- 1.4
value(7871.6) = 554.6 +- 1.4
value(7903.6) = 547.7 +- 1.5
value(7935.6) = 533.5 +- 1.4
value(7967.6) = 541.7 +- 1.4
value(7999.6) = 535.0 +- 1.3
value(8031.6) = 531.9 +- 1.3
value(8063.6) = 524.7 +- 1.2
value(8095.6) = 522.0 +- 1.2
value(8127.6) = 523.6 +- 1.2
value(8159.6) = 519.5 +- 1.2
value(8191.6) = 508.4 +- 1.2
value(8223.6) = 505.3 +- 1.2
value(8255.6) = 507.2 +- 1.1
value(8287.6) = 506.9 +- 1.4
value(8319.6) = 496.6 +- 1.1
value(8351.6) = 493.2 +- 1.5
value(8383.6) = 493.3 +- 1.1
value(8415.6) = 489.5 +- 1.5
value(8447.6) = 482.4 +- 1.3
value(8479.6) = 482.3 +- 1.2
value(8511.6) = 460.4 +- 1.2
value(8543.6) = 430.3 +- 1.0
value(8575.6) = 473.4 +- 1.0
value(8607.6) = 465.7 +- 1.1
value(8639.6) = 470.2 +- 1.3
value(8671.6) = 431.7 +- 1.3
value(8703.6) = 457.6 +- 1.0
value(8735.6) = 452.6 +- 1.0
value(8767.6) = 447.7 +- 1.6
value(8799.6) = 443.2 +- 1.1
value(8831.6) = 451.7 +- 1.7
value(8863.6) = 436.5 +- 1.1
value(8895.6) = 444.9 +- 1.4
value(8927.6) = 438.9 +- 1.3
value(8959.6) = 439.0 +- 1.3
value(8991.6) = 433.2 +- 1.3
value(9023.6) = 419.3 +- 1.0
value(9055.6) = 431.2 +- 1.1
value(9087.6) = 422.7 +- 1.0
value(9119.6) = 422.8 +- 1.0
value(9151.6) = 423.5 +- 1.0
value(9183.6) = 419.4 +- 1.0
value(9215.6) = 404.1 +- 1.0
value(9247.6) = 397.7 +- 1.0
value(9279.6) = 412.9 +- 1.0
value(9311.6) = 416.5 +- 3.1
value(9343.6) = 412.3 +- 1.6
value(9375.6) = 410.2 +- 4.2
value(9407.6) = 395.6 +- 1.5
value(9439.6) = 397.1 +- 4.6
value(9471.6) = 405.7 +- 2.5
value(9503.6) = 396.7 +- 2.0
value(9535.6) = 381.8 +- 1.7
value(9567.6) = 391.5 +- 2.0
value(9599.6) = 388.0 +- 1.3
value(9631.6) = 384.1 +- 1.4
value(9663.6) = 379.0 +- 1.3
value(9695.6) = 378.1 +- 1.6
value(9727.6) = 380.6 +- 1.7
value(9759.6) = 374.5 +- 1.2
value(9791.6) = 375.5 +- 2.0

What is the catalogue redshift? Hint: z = 0.00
